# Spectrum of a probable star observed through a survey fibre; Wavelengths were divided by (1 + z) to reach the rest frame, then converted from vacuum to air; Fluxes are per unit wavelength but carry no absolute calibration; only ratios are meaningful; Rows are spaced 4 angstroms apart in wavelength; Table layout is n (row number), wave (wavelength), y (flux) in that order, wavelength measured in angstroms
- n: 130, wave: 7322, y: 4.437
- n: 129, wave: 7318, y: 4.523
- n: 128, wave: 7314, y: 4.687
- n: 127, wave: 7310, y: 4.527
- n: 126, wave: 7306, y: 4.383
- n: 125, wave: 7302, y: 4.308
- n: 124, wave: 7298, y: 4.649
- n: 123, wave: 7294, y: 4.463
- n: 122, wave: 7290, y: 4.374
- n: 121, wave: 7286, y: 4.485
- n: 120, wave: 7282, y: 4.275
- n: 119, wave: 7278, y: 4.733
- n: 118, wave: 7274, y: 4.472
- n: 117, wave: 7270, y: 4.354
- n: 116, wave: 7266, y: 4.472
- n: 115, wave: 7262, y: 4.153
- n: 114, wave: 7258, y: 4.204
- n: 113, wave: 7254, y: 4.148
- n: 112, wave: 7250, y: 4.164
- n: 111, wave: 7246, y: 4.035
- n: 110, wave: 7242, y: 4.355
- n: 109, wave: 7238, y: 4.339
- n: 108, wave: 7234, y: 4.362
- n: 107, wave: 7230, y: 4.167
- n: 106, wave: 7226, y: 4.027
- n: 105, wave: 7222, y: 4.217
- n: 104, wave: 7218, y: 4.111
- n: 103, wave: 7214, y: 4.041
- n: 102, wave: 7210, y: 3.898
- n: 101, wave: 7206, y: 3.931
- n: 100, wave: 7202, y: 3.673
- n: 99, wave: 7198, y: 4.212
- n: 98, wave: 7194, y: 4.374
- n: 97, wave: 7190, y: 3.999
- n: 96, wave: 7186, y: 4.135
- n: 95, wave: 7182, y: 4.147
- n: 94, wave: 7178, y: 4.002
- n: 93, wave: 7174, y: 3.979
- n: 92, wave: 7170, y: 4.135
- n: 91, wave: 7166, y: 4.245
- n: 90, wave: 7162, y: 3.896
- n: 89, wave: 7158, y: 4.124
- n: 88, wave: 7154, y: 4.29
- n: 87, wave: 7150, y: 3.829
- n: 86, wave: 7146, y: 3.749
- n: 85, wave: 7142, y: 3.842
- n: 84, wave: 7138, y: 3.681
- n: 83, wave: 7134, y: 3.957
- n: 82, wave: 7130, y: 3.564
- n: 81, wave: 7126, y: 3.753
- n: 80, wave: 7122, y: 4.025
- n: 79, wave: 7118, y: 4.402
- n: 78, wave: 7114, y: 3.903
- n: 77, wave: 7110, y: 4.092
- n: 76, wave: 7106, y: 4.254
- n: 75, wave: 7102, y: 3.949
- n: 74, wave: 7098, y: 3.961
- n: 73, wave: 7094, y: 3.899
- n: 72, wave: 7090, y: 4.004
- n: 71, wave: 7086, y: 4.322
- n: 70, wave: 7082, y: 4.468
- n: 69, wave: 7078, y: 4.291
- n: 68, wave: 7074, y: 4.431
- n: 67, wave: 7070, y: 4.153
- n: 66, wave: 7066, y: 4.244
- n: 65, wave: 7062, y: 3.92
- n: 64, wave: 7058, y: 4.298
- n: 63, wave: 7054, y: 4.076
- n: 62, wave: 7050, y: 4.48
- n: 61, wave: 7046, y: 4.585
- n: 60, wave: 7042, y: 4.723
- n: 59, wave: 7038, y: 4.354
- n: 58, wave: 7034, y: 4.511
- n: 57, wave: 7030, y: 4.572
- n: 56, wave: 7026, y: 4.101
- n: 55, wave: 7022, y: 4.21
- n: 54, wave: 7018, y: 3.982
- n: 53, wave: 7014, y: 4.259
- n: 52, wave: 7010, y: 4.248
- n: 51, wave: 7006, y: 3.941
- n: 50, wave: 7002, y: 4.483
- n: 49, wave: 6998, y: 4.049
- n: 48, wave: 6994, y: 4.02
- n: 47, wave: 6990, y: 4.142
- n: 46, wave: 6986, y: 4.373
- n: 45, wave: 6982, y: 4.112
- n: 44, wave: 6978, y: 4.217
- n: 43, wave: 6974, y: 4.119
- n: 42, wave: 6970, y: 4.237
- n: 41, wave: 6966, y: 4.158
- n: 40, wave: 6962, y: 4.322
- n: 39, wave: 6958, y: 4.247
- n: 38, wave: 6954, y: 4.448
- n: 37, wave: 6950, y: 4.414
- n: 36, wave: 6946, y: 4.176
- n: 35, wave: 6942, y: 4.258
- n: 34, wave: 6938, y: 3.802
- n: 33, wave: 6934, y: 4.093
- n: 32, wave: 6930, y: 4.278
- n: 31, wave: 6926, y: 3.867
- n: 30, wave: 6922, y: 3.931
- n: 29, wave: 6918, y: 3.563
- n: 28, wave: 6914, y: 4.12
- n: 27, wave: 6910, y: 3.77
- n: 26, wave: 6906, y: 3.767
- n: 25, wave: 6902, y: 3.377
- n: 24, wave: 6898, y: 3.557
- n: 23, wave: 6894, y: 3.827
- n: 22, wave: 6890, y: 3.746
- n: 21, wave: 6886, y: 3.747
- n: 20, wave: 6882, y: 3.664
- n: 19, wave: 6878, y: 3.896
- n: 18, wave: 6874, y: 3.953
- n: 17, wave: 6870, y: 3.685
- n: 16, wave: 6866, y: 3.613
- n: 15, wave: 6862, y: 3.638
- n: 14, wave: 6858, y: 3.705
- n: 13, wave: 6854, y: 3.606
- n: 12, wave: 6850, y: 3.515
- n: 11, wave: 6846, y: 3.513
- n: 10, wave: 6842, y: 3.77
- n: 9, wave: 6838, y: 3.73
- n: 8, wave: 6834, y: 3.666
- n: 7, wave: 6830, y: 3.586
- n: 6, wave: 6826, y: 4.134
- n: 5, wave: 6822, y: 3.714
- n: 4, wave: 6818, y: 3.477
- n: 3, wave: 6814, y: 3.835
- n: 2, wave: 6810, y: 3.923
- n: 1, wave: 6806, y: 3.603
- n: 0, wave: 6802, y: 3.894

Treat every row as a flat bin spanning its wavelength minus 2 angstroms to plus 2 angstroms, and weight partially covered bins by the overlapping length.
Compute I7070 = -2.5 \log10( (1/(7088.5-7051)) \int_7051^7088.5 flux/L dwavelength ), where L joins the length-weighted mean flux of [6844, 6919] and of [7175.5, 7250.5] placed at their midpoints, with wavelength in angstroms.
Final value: -0.08 mag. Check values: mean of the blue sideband 3.7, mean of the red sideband 4.11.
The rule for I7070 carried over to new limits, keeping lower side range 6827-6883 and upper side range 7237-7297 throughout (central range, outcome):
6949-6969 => -0.12 mag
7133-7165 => 0.06 mag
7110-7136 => 0.04 mag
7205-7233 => 0.05 mag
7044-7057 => -0.10 mag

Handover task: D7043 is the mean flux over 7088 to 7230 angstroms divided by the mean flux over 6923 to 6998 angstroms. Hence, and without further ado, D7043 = 1.0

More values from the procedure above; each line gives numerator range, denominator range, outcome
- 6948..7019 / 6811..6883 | 1.14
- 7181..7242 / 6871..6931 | 1.08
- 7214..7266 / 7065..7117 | 1.01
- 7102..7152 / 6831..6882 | 1.06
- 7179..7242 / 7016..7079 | 0.96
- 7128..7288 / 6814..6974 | 1.07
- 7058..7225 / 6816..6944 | 1.08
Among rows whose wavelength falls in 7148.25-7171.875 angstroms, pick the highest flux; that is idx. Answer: 4.29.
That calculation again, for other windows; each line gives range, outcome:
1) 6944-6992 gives 4.448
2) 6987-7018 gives 4.483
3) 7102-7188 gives 4.402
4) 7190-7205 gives 4.374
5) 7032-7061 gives 4.723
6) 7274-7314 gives 4.733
